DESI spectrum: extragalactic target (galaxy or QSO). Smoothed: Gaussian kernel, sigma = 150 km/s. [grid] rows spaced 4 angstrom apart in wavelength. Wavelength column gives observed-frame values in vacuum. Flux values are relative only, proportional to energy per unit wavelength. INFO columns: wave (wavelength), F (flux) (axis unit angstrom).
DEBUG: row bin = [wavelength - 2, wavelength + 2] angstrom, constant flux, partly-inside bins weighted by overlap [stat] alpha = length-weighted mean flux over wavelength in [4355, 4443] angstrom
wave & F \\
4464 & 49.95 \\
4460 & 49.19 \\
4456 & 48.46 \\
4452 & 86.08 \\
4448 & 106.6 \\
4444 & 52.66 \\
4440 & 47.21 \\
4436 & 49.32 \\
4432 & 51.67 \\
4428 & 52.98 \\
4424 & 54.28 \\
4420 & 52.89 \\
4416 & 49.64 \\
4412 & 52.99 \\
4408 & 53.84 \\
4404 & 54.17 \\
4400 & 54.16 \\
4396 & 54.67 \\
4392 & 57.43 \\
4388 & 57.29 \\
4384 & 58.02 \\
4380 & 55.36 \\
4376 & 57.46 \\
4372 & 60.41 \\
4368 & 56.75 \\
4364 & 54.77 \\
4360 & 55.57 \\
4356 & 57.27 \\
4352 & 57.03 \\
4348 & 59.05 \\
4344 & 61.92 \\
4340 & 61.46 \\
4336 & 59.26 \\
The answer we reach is 54.4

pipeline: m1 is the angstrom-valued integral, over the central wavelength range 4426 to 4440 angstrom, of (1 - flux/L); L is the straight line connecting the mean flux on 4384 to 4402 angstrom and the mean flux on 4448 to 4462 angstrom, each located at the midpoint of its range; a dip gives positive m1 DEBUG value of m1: 2.8 angstrom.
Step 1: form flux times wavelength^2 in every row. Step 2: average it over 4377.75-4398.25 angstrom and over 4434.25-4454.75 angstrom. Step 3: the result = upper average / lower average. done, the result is 1.23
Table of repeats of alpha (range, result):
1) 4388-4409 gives 55.1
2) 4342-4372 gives 57.7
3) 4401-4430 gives 53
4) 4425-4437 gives 51.7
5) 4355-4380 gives 56.9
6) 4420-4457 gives 60.9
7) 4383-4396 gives 57.1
